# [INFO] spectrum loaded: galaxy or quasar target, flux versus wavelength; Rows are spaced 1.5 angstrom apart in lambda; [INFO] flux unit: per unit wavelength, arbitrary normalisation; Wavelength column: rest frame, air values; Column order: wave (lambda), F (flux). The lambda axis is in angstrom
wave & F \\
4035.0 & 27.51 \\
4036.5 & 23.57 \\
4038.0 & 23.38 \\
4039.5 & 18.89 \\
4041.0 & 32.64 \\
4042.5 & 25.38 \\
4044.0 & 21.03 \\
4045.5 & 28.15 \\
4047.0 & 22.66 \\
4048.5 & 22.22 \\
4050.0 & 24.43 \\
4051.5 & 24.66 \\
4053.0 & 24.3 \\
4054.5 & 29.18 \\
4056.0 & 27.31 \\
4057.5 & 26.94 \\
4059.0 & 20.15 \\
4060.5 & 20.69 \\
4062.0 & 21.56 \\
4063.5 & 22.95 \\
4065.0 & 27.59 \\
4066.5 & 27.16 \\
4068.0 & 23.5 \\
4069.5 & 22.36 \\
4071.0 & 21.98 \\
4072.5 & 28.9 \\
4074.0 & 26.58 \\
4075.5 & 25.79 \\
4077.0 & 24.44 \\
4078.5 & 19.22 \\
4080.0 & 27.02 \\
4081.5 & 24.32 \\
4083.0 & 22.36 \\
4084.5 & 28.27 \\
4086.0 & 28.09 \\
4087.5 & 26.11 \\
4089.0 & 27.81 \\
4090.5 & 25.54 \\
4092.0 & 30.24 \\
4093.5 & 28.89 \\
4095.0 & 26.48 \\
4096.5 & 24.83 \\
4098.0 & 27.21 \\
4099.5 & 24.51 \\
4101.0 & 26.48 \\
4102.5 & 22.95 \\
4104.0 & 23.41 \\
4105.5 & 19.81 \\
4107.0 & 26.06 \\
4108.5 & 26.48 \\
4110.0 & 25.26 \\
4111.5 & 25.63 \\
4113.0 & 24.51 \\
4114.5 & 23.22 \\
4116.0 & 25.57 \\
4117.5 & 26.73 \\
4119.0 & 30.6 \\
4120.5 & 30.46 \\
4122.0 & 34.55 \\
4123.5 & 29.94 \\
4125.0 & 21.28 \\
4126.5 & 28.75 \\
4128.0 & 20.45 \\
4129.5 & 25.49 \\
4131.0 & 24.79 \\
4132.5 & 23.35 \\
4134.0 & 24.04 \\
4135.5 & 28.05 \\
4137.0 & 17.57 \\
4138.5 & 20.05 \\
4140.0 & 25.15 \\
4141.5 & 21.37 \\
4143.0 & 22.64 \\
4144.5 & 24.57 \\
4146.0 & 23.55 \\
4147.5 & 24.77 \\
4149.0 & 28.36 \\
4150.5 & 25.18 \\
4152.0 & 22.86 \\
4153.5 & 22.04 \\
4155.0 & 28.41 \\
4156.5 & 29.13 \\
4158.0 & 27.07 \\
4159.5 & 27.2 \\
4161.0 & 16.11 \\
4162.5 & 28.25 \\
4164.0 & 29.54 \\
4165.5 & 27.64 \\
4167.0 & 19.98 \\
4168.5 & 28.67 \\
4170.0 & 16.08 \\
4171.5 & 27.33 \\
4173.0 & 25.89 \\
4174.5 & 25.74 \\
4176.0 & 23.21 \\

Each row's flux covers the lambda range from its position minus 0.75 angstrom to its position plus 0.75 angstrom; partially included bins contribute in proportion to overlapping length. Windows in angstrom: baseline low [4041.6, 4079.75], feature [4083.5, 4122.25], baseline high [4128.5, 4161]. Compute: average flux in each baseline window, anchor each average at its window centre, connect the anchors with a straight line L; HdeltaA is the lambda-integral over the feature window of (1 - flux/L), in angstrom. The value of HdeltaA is -3.2 angstrom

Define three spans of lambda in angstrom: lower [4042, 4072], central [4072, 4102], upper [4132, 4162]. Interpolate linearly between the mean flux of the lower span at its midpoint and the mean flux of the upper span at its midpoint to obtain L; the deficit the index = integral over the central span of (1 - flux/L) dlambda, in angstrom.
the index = -2.4 angstrom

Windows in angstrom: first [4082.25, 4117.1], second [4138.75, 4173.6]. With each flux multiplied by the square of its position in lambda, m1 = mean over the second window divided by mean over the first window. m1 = 1.0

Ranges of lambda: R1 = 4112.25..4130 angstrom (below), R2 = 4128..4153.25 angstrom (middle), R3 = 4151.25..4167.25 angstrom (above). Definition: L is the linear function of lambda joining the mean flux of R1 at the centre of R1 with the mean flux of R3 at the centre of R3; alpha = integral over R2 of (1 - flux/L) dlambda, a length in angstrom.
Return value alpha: 2.3 angstrom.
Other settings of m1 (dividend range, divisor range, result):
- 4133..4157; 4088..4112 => 0.96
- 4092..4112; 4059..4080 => 1.07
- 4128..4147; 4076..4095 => 0.92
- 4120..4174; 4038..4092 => 1.04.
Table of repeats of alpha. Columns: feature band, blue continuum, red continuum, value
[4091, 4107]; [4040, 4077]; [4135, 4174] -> -0.5 angstrom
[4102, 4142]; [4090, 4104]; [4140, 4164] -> 0.9 angstrom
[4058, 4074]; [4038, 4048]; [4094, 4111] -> 0.6 angstrom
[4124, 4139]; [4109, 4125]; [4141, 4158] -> 1.6 angstrom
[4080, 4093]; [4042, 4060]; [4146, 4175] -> -1.0 angstrom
